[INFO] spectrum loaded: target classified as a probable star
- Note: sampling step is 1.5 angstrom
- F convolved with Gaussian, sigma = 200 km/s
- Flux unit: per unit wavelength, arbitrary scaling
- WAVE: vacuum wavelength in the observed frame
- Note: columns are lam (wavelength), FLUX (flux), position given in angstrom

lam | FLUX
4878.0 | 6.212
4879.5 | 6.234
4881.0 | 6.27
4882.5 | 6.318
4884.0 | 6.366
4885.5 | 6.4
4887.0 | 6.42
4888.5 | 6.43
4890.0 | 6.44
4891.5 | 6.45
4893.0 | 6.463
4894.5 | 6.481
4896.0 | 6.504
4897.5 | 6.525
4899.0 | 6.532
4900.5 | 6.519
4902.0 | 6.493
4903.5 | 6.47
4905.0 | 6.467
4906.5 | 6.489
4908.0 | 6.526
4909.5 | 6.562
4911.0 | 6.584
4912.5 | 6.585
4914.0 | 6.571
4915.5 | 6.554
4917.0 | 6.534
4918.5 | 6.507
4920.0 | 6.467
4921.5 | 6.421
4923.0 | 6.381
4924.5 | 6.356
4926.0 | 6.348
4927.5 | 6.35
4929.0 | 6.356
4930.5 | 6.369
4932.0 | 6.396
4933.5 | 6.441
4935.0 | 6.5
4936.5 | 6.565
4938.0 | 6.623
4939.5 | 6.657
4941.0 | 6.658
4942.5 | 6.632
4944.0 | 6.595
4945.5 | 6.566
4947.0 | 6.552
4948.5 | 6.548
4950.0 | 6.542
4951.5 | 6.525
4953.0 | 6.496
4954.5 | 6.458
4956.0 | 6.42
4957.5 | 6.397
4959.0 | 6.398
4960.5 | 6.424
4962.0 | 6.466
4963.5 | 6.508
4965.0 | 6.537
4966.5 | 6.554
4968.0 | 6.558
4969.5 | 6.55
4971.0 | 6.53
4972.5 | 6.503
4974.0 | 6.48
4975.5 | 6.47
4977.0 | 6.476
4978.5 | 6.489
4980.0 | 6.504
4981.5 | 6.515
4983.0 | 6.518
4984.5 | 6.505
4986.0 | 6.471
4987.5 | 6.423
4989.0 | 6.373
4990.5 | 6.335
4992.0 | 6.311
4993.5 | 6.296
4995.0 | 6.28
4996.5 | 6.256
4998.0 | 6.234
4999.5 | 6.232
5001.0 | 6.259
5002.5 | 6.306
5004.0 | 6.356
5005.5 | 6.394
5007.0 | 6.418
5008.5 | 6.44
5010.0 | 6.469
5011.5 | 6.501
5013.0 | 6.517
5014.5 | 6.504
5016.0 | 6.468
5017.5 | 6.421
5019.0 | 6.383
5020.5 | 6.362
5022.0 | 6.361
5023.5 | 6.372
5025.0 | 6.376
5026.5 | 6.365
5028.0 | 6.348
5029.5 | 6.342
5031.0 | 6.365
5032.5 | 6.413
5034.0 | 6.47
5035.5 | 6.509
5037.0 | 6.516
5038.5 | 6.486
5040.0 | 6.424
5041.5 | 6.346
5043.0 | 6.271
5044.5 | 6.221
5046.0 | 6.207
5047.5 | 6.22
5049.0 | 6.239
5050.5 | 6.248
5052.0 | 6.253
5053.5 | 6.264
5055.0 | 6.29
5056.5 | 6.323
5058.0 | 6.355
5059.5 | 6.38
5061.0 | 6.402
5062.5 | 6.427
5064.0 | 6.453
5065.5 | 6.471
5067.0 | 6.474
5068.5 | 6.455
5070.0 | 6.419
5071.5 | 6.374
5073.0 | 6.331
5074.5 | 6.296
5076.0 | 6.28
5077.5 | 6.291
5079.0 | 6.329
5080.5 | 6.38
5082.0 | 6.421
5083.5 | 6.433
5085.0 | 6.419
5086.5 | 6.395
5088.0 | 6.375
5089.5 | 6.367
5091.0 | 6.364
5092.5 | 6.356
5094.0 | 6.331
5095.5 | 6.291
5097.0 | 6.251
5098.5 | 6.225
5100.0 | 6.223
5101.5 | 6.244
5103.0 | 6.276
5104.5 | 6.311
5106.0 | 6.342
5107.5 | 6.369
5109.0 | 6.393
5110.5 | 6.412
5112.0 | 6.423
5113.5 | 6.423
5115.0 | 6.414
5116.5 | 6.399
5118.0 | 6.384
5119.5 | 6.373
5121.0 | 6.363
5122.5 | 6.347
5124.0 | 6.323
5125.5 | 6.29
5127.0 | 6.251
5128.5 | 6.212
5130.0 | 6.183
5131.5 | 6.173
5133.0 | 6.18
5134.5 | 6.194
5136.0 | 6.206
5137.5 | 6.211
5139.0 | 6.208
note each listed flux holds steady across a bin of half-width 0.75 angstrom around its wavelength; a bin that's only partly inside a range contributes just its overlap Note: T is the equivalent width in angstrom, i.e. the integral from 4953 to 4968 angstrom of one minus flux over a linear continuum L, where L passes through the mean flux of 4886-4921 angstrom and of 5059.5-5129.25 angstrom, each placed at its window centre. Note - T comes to -0.02 angstrom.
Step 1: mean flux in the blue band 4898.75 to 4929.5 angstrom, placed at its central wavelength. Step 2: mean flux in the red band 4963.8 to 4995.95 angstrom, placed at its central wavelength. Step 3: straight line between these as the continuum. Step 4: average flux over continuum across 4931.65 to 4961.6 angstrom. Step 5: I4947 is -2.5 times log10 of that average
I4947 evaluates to -0.01 mag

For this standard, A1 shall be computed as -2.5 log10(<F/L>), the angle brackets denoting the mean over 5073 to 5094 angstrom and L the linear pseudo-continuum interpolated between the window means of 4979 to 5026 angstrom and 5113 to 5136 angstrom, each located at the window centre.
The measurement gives -0.005 mag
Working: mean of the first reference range 6.39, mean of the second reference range 6.3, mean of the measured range 6.36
